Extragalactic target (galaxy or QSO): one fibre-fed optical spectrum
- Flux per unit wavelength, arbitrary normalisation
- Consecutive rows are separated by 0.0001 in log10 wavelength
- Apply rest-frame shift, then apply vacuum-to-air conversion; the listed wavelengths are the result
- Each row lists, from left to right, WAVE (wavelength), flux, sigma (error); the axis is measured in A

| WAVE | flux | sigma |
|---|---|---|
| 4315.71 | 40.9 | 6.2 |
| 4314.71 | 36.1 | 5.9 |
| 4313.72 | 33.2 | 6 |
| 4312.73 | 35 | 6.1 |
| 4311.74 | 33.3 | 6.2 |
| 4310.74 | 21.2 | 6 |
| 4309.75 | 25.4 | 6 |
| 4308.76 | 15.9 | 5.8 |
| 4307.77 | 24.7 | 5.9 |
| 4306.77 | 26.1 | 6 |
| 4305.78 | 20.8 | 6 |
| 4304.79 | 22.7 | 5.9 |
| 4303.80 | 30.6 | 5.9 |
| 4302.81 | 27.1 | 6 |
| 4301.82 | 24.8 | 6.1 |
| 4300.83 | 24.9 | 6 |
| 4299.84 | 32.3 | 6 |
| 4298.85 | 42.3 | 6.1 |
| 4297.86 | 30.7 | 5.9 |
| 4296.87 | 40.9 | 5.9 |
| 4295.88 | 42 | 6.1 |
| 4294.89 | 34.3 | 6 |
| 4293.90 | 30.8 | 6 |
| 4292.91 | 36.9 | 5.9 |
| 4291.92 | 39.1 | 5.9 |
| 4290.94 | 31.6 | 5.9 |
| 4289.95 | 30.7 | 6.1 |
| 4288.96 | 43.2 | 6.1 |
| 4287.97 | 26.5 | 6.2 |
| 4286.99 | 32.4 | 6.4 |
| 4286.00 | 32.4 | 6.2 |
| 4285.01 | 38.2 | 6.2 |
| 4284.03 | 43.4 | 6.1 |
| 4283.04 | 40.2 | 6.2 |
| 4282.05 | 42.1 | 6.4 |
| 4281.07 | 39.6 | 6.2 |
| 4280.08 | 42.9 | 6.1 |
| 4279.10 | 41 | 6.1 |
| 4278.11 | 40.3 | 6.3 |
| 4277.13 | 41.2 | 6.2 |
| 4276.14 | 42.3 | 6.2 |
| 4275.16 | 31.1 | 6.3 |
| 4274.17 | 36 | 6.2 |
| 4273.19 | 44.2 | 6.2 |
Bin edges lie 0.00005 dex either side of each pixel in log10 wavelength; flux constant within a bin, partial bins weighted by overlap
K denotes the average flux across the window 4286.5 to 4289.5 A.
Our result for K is 34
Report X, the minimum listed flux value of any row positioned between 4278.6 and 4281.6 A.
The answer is 39.6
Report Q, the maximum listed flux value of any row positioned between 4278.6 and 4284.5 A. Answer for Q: 43.4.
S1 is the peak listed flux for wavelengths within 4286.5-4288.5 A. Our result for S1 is 32.4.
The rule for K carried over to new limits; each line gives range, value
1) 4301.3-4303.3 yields 25.9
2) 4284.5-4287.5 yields 34.4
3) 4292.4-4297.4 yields 36.9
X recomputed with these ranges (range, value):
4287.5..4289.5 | 26.5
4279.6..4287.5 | 32.4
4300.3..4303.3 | 24.8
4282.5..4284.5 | 40.2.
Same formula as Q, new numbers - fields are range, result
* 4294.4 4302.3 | 42.3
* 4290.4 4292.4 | 39.1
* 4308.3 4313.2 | 35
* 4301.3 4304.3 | 30.6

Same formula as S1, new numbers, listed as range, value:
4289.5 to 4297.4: 42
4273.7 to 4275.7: 36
